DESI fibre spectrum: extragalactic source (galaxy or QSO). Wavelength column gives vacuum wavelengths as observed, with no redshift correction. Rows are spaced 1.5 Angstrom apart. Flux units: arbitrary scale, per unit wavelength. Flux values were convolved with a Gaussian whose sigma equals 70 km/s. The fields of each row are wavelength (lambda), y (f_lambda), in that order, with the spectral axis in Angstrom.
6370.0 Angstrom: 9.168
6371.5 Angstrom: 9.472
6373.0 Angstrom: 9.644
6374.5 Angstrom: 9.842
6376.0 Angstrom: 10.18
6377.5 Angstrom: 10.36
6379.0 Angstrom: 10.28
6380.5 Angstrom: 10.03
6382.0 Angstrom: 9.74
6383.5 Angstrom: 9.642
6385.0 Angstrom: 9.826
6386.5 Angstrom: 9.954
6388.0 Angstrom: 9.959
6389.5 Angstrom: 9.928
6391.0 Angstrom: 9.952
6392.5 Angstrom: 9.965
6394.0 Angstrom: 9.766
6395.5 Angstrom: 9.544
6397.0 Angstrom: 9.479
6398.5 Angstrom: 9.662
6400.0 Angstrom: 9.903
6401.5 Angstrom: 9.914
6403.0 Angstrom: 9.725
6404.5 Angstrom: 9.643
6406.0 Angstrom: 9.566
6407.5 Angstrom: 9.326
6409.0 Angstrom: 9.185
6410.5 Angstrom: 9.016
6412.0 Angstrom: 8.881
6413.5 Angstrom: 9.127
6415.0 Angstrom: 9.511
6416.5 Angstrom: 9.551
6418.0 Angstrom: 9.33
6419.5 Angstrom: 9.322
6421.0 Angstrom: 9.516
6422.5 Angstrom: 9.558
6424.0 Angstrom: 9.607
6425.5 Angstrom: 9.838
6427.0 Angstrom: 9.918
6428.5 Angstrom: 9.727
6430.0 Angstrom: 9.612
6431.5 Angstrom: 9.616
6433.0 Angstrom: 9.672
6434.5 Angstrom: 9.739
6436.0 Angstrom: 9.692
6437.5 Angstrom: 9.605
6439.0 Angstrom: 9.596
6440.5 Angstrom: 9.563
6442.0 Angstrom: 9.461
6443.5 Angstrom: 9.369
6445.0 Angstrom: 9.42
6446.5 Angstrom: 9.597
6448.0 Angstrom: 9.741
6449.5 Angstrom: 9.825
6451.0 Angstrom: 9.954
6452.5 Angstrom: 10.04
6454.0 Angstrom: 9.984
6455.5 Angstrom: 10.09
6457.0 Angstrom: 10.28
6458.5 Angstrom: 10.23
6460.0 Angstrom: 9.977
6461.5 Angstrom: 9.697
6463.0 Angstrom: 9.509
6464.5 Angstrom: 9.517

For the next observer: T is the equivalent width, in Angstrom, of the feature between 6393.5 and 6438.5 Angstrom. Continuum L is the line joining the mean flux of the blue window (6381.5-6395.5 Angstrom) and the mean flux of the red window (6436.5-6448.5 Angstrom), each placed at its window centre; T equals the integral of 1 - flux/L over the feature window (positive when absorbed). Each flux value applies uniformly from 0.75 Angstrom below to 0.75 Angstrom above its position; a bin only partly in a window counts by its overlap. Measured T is 0.6 Angstrom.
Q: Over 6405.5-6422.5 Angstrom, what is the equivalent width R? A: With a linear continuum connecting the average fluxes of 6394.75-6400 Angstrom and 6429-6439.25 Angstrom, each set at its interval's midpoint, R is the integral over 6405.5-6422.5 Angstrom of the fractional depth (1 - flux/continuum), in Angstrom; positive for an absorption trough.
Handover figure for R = 0.6 Angstrom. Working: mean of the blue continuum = 9.61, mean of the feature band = 9.31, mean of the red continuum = 9.65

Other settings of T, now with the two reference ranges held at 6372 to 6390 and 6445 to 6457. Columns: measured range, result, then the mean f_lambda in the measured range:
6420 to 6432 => 0.3 Angstrom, 9.67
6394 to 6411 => 0.6 Angstrom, 9.56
